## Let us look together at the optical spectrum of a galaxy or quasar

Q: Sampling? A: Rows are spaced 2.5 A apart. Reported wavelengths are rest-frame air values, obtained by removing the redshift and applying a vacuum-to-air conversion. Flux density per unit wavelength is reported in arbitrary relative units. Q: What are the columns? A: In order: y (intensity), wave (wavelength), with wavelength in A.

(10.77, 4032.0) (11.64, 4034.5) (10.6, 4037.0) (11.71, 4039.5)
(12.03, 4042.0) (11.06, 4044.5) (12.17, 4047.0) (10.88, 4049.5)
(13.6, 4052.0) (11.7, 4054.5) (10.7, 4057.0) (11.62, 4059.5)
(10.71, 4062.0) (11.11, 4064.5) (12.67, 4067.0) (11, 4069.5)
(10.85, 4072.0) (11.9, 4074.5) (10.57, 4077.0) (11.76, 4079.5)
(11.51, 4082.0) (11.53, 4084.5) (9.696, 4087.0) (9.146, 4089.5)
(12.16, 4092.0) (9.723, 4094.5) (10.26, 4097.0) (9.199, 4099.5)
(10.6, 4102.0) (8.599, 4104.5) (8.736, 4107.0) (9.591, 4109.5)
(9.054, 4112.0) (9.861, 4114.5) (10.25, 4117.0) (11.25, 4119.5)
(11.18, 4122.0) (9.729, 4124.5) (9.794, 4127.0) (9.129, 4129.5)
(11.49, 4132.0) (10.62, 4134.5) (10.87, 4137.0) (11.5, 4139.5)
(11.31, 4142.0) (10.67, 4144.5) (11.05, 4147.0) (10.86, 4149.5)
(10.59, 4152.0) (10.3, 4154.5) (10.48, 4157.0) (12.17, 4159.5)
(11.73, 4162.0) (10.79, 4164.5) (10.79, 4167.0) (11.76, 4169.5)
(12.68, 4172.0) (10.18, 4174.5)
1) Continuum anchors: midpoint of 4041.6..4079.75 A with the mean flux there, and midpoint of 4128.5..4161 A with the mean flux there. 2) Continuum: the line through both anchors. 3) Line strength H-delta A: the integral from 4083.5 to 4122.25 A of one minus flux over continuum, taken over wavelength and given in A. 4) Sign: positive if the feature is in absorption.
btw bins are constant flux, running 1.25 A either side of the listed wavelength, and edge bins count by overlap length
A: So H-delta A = 4.1 A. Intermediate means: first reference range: 11.5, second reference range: 10.9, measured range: 10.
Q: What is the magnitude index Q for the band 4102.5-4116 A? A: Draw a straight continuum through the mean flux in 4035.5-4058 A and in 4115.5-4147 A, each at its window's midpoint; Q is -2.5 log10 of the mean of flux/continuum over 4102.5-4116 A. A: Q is 0.18 mag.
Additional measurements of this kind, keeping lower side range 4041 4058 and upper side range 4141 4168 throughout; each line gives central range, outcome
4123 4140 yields 0.074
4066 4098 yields 0.052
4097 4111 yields 0.202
